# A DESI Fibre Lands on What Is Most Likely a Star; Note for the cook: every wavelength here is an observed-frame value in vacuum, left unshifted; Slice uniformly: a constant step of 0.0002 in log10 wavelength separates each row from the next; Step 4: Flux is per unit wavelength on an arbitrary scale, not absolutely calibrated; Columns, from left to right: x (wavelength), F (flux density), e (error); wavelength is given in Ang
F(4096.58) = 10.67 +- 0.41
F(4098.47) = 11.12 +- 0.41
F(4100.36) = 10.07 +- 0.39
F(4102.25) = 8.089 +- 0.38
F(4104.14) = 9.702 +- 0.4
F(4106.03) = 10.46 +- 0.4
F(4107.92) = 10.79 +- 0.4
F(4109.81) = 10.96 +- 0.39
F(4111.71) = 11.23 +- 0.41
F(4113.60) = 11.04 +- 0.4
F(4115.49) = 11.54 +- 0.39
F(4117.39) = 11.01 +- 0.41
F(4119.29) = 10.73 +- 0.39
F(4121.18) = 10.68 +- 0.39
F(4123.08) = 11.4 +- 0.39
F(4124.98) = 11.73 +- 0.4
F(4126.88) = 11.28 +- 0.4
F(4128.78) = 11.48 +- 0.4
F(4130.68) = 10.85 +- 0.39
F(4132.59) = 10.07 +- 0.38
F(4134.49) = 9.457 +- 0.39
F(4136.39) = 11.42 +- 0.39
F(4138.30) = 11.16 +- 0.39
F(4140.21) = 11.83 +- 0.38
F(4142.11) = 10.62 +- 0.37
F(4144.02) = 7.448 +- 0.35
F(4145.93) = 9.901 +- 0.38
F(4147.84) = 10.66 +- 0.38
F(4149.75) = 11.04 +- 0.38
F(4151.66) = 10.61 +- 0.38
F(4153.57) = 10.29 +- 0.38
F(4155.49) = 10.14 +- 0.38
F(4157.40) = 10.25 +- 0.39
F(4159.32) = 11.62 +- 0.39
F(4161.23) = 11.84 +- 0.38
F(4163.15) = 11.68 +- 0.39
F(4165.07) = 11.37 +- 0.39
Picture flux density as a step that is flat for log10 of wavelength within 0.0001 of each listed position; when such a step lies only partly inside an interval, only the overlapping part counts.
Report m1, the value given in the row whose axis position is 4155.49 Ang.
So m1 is 10.14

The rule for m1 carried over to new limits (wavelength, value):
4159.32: 11.62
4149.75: 11.04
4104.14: 9.702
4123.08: 11.4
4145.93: 9.901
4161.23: 11.84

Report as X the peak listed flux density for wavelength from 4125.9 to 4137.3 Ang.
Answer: 11.48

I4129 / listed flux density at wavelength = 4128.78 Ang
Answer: 11.48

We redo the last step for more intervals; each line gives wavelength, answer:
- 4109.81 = 10.96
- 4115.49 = 11.54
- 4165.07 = 11.37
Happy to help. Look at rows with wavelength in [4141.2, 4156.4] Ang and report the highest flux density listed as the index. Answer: 11.04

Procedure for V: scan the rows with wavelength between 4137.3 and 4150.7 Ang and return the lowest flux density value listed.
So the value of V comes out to 7.448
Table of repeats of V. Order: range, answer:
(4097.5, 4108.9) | 8.089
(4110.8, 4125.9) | 10.68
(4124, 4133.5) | 10.07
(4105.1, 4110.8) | 10.46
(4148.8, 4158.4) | 10.14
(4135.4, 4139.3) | 11.16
